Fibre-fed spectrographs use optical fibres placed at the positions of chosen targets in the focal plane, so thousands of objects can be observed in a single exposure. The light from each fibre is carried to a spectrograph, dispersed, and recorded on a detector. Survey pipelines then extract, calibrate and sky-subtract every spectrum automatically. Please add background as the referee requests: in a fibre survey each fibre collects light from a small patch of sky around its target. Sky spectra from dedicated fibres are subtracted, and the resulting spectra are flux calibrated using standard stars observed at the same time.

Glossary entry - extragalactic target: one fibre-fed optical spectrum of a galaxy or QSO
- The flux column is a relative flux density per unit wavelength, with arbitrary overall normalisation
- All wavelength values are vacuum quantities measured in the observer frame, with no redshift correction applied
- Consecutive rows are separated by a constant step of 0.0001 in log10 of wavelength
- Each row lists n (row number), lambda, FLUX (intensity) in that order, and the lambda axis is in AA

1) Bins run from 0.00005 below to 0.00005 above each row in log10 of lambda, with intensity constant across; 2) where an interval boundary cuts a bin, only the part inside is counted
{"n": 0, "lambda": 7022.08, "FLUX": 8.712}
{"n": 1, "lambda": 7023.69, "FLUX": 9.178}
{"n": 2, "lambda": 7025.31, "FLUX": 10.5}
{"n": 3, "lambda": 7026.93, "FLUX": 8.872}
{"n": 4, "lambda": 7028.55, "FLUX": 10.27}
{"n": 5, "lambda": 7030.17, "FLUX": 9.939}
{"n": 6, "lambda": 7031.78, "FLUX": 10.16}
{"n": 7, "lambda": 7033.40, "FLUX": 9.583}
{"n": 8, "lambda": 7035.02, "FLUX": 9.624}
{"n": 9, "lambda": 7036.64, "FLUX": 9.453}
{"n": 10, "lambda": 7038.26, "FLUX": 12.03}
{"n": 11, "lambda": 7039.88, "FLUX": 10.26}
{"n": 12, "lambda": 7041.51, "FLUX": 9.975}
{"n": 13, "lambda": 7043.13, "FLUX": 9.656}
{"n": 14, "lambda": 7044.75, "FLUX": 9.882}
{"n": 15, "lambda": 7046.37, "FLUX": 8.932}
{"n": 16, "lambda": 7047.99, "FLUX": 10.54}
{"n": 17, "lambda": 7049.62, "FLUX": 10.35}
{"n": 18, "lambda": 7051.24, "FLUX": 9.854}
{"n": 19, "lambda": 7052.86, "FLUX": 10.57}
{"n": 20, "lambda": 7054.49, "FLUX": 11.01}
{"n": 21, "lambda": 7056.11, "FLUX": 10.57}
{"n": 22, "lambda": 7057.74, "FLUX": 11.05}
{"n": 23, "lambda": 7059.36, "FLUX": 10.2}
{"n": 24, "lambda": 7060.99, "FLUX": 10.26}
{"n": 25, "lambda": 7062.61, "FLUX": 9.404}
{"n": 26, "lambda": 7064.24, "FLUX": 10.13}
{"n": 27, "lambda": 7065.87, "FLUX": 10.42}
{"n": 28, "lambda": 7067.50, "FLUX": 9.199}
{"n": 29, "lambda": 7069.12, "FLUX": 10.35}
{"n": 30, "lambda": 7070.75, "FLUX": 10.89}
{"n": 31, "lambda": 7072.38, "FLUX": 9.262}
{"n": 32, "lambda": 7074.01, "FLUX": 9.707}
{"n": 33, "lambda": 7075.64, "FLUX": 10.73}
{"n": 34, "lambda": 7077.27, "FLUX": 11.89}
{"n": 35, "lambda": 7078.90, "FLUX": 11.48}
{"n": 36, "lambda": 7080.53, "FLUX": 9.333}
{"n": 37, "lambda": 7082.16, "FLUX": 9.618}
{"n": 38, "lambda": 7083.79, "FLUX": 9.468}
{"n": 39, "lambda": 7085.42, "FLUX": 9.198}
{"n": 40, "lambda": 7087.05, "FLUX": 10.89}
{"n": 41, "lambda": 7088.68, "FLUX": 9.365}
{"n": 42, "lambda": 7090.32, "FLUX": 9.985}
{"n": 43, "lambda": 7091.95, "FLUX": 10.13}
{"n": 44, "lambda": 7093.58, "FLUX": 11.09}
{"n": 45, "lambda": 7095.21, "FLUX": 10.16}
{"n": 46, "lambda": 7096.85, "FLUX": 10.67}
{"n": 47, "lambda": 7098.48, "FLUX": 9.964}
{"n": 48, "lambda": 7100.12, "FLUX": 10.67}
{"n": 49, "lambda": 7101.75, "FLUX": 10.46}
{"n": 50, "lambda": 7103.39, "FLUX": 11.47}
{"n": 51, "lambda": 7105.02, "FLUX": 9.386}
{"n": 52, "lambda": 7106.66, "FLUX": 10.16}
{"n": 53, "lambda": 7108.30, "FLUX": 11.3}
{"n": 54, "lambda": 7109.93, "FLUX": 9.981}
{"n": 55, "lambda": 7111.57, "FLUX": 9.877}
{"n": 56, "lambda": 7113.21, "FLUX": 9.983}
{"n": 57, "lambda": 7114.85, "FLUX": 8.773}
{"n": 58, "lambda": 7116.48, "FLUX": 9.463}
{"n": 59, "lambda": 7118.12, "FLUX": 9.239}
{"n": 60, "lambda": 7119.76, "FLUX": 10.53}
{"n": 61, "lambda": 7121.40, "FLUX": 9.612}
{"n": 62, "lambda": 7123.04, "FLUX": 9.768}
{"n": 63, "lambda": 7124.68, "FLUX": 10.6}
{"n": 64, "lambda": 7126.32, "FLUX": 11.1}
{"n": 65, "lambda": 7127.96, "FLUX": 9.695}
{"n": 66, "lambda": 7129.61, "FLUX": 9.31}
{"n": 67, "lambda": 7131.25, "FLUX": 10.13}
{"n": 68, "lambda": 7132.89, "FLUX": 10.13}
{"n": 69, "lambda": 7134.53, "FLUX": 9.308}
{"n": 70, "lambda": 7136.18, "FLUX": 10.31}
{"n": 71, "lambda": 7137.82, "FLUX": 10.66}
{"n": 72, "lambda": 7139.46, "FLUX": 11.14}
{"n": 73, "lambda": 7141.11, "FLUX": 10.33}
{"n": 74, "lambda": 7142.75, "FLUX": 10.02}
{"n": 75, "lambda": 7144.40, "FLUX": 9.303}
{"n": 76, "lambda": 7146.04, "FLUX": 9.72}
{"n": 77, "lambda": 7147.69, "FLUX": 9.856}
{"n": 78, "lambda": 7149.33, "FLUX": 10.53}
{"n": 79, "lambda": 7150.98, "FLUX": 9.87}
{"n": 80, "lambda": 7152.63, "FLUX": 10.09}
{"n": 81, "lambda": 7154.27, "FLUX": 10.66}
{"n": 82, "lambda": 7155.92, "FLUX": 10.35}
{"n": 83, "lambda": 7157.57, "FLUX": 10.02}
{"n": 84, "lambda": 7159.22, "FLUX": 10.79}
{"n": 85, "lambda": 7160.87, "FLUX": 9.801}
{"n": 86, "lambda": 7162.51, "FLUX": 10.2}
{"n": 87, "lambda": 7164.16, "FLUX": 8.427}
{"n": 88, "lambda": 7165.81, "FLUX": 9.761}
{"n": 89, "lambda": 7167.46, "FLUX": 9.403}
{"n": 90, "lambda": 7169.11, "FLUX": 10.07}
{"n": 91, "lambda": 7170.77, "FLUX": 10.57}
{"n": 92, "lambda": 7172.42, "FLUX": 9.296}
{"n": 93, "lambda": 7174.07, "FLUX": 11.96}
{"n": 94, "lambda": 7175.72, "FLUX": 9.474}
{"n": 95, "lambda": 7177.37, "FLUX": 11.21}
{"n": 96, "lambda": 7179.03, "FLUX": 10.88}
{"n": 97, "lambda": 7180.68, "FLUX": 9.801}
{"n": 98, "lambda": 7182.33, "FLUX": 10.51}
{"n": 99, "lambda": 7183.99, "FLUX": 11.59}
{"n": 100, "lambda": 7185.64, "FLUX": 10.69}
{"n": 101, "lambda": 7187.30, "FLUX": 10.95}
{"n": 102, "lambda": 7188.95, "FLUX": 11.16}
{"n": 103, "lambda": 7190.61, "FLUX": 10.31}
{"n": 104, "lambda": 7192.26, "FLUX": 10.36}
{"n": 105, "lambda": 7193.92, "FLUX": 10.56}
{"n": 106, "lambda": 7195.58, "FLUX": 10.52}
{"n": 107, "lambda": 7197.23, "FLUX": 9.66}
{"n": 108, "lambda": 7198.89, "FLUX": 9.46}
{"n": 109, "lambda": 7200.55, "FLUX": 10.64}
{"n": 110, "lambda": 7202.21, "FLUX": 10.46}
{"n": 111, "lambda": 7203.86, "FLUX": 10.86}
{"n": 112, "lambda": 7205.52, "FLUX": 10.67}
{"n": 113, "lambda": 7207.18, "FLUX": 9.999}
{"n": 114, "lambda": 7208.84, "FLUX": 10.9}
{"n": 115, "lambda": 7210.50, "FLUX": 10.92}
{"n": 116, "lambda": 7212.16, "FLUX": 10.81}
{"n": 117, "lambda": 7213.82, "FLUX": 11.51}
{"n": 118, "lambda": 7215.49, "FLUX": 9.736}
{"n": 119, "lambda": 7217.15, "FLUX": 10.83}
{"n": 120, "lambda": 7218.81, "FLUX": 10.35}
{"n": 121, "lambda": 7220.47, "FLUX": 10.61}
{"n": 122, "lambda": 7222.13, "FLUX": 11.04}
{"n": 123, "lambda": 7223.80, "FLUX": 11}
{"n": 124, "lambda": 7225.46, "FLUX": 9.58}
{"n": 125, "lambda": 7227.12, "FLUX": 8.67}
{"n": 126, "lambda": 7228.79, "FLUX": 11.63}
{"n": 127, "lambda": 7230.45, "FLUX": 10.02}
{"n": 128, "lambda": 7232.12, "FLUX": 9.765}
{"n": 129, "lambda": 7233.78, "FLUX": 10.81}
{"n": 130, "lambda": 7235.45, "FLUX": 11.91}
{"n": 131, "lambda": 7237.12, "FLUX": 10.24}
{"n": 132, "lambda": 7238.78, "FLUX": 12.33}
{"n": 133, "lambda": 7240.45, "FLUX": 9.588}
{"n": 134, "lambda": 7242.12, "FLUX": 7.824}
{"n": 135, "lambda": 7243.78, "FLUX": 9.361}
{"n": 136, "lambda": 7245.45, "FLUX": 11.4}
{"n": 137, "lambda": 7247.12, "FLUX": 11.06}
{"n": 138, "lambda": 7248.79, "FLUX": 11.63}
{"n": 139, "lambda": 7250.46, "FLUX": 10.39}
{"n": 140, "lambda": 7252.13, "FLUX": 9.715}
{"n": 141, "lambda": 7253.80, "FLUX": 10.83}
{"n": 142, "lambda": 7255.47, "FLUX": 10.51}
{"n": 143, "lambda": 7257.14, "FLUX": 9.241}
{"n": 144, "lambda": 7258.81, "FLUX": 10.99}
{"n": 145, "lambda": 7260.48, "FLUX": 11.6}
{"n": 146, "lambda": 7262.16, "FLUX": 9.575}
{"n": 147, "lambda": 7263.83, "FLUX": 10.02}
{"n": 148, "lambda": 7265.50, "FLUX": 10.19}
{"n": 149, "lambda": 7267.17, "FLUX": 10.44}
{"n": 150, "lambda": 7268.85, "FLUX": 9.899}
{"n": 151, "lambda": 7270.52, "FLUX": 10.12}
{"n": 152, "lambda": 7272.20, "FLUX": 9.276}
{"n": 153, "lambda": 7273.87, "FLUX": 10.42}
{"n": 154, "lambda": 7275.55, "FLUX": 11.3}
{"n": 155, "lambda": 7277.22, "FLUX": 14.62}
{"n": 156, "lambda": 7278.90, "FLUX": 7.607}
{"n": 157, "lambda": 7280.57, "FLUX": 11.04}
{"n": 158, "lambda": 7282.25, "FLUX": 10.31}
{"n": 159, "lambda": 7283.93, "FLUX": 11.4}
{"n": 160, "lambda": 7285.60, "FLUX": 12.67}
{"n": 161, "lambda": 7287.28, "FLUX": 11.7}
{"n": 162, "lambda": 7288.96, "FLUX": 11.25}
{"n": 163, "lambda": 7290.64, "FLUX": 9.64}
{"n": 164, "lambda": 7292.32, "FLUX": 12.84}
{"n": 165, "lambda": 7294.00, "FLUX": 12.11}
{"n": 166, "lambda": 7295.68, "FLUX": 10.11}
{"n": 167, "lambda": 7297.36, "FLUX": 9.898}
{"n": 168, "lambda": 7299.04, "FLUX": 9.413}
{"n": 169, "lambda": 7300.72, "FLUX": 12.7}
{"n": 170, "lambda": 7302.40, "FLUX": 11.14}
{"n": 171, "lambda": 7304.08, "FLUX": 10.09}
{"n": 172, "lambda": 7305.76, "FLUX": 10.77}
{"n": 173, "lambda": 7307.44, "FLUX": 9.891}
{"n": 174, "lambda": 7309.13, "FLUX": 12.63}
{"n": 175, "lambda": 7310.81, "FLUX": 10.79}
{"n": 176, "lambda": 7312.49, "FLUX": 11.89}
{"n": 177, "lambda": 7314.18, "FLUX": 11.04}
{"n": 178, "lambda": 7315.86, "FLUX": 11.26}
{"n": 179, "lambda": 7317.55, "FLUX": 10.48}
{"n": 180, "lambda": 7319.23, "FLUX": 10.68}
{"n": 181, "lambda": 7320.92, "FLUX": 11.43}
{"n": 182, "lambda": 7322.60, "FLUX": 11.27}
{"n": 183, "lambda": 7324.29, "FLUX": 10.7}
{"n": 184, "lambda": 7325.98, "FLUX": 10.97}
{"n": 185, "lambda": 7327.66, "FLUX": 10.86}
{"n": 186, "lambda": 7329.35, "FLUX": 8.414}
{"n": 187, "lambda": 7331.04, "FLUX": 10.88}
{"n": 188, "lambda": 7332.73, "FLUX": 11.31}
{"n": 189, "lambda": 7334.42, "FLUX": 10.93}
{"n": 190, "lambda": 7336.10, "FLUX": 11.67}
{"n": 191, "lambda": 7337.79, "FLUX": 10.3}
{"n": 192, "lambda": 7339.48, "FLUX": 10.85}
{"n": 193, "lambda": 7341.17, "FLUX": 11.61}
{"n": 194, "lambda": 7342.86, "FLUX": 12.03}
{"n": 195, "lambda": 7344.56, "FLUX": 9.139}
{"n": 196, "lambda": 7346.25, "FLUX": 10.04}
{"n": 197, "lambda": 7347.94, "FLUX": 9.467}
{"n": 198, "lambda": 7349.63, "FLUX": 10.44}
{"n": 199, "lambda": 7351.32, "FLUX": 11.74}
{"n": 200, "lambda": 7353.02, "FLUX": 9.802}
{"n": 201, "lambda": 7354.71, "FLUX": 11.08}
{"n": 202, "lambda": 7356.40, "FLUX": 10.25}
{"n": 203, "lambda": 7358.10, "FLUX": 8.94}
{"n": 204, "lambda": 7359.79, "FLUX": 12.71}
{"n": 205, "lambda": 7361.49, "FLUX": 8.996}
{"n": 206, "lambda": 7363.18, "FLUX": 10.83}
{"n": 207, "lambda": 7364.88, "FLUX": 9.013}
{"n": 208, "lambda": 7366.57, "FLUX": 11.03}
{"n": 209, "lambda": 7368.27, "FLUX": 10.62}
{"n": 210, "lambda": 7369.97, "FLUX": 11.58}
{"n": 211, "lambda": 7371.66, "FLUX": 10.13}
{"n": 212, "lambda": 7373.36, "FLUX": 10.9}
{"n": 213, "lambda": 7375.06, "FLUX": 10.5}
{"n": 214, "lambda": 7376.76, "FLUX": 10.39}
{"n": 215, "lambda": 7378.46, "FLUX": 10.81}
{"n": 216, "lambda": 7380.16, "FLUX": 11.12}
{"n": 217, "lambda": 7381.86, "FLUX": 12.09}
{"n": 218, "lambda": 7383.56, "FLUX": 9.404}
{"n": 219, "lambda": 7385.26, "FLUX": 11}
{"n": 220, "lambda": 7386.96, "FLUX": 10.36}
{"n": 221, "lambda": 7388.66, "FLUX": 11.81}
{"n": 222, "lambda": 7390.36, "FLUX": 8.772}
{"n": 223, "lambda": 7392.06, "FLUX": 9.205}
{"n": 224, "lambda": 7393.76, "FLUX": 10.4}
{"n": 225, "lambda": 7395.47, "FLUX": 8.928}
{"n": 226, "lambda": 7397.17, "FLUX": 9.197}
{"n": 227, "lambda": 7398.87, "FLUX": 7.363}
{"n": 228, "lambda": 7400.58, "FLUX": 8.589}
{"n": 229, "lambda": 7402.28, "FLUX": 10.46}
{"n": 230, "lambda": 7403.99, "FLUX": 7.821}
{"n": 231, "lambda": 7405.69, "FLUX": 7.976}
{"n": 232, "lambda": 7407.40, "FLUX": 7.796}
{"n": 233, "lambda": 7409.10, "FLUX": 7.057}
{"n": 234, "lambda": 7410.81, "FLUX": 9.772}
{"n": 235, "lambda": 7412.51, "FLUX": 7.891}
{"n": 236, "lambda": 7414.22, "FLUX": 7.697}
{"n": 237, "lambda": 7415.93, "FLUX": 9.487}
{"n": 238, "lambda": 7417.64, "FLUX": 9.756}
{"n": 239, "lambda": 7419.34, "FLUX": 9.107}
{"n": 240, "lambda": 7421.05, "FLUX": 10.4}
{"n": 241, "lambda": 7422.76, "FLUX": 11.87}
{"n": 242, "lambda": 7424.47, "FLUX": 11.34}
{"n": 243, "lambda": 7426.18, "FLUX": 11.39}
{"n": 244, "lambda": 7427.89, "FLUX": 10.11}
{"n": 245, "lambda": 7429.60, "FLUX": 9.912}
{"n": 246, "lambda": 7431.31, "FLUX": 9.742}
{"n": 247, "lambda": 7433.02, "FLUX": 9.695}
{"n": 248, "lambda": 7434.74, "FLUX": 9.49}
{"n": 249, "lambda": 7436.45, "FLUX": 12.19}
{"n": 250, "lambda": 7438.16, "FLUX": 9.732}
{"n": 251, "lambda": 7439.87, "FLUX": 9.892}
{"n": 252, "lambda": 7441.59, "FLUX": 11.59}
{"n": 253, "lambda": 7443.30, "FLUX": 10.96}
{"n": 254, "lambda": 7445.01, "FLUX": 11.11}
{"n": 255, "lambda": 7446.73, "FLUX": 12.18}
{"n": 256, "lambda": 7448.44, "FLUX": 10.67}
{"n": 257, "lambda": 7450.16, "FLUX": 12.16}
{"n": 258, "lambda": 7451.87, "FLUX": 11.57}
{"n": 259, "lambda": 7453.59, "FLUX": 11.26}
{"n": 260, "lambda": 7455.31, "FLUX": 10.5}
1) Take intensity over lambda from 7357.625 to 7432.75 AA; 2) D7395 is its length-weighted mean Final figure 9.87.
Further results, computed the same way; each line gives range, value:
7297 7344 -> 10.9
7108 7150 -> 10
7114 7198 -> 10.2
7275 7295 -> 11.4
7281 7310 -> 11.1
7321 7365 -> 10.6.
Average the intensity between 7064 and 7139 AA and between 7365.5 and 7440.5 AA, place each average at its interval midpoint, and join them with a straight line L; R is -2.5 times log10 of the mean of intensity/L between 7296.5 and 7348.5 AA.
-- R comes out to -0.089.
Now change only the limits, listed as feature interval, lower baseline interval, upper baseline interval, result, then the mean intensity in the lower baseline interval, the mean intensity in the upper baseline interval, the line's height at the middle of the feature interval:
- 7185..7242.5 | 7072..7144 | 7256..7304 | 0.003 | 10.1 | 10.8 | 10.5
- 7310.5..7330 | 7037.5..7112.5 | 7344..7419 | -0.097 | 10.3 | 9.82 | 9.91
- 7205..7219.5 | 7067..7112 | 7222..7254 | -0.025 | 10.3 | 10.4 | 10.4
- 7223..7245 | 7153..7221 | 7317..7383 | 0.026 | 10.4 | 10.7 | 10.5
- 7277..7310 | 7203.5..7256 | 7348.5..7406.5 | -0.069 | 10.5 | 10.1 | 10.3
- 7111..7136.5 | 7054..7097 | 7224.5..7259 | 0.044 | 10.2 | 10.3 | 10.3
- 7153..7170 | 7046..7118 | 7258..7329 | 0.052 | 10.2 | 10.9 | 10.4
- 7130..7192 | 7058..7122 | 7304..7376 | 0.005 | 10.1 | 10.7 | 10.3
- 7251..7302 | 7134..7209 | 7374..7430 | -0.074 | 10.3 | 9.69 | 10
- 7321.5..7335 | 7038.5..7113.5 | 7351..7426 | -0.074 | 10.2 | 9.91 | 9.97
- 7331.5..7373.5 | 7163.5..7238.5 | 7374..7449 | -0.056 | 10.5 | 9.93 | 10.1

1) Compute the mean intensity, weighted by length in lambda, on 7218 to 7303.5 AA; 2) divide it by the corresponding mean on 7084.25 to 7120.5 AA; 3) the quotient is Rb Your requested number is 1.05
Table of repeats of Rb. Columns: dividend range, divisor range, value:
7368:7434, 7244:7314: 0.91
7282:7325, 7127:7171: 1.11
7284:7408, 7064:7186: 1.03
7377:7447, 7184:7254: 0.94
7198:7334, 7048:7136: 1.05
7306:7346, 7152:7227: 1.05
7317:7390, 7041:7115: 1.05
